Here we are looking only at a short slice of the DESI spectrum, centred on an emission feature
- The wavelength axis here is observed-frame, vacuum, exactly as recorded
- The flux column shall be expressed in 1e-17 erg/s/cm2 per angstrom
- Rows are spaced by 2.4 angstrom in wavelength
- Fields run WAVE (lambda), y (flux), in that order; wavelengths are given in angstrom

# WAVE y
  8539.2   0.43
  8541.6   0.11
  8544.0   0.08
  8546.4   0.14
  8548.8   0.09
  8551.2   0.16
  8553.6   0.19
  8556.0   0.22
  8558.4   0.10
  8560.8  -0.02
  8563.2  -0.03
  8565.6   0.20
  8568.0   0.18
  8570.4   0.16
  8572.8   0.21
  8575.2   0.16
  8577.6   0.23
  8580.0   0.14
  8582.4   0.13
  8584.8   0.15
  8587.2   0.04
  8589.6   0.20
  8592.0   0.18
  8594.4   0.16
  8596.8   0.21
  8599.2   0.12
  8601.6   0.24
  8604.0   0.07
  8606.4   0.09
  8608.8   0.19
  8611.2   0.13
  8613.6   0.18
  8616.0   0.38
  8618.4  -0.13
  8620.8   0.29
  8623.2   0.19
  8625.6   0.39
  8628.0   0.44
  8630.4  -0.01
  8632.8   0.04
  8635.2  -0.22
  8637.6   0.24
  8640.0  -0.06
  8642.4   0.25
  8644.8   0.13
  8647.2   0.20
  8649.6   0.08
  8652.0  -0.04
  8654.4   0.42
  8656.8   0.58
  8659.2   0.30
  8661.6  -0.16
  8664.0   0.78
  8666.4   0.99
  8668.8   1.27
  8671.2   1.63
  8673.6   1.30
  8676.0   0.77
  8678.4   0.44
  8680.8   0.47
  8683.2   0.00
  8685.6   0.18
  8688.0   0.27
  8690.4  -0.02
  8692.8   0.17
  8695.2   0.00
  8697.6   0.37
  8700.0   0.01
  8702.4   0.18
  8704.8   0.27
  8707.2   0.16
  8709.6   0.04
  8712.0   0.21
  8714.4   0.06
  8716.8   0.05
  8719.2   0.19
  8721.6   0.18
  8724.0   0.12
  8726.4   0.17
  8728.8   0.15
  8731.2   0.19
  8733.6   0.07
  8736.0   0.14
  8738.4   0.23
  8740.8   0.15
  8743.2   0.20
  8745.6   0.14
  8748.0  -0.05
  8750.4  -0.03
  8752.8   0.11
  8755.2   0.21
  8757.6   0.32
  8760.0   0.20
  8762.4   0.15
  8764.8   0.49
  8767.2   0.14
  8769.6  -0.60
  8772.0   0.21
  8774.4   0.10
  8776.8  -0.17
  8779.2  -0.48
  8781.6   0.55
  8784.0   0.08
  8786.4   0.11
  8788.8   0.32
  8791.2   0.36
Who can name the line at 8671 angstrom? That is [O II]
